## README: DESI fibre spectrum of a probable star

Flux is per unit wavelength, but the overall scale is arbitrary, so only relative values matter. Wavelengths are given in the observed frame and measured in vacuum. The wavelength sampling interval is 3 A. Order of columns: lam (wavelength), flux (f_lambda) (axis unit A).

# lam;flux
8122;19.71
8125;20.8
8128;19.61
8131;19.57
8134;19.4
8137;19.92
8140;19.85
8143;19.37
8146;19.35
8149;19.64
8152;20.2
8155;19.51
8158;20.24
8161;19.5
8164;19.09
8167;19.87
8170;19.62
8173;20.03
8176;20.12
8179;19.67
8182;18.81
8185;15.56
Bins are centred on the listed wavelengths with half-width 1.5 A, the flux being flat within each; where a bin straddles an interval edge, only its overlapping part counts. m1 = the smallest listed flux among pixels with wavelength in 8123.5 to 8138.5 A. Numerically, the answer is 19.4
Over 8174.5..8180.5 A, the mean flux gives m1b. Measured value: 19.9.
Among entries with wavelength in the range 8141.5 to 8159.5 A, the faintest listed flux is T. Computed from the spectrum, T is 19.35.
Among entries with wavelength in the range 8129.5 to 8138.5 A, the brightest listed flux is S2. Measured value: 19.92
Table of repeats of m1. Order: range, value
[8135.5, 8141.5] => 19.85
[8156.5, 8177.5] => 19.09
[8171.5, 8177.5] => 20.03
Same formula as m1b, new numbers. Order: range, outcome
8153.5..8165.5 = 19.6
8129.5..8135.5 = 19.5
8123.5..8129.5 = 20.2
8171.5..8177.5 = 20.1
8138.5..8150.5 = 19.6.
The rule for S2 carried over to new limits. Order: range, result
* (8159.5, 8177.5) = 20.12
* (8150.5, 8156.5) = 20.2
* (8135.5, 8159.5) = 20.24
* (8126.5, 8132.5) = 19.61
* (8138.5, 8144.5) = 19.85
